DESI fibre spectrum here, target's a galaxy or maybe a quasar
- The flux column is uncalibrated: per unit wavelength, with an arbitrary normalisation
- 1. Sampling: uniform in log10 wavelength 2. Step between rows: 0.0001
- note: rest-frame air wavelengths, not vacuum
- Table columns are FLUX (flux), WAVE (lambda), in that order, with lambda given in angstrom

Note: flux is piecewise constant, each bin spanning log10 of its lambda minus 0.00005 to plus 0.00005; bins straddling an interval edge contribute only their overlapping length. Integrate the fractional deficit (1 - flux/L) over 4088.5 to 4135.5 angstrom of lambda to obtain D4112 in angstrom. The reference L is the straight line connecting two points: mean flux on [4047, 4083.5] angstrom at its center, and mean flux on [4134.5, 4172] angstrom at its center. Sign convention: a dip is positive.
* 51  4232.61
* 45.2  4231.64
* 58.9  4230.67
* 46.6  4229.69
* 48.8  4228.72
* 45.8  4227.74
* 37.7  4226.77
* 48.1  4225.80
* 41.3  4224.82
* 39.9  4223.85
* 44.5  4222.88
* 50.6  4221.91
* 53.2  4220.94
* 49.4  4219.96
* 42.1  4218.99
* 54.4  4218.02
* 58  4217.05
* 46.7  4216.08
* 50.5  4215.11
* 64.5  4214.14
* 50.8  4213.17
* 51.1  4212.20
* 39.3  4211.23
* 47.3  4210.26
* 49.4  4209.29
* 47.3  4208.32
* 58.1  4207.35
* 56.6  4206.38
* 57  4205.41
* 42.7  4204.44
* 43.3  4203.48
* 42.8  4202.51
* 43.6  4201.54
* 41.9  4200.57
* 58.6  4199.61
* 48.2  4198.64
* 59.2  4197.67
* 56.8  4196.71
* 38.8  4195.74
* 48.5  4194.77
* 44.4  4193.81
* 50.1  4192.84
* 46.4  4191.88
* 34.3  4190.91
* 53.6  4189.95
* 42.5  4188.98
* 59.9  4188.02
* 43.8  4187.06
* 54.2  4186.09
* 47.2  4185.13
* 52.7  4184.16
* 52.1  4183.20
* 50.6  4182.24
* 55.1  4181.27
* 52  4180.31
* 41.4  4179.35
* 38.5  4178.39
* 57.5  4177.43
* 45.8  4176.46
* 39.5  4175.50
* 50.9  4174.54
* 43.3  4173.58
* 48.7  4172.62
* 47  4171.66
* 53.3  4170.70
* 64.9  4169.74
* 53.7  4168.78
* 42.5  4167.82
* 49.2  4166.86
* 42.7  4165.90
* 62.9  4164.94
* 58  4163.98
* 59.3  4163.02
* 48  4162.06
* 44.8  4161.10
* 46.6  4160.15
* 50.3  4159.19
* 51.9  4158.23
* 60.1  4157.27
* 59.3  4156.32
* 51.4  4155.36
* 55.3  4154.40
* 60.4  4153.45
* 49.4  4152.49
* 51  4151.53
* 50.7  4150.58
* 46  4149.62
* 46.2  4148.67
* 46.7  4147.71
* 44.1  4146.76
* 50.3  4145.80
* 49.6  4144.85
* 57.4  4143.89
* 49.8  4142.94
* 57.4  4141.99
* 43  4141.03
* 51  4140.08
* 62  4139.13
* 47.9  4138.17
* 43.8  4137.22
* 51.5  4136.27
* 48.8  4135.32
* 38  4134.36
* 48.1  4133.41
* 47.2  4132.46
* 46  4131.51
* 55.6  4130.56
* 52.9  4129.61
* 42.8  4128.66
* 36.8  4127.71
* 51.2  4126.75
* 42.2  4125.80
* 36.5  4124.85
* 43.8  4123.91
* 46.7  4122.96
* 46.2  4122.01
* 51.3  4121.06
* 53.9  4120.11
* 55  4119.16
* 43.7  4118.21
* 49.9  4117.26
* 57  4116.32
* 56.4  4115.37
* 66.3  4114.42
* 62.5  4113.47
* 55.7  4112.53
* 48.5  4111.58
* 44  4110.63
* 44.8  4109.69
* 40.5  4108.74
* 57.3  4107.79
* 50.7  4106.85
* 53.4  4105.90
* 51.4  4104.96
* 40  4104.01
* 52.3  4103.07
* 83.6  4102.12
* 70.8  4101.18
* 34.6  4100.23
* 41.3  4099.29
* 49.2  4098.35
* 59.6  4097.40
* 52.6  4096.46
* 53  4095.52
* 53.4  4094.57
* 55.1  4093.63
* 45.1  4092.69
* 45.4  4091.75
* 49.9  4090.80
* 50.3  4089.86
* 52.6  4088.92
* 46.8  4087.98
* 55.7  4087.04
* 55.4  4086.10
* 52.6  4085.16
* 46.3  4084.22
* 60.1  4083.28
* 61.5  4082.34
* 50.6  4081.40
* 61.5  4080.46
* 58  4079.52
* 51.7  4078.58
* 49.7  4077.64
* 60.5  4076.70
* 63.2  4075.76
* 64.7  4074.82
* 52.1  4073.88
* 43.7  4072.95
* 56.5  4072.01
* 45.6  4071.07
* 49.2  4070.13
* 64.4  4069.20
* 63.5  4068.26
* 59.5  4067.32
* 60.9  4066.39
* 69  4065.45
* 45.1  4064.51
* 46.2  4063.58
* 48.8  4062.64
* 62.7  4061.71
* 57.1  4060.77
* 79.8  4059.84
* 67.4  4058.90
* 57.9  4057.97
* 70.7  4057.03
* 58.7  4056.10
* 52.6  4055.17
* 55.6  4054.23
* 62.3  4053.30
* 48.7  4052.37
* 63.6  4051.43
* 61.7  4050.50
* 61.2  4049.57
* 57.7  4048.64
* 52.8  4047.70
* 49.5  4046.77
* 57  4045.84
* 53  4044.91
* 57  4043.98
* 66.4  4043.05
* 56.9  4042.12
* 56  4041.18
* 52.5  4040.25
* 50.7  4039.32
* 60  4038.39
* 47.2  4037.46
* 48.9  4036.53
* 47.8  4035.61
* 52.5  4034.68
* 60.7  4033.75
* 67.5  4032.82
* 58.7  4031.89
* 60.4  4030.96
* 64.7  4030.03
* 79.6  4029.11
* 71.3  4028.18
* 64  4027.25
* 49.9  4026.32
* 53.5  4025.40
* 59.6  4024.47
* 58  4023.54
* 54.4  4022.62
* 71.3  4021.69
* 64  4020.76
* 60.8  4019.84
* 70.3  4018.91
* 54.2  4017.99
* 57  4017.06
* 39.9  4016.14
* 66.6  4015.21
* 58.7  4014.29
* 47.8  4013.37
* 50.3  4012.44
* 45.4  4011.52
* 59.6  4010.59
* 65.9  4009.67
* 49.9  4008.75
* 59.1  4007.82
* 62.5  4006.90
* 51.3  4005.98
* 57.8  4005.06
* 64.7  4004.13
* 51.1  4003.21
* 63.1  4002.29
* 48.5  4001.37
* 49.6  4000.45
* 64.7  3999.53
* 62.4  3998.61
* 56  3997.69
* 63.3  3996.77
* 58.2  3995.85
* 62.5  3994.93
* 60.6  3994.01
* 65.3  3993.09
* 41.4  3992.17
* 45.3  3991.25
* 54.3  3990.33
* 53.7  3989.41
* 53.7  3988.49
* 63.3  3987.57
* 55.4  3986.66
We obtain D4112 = 3.56 angstrom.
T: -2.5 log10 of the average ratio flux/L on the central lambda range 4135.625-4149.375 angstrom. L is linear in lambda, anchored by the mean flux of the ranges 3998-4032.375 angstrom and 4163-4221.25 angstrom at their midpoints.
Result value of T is 0.05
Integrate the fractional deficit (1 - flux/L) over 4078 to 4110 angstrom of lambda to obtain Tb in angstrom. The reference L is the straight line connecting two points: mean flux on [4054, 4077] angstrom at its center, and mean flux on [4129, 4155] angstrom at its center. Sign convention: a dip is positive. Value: 1.5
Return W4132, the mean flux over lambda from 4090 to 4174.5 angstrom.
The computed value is 50.7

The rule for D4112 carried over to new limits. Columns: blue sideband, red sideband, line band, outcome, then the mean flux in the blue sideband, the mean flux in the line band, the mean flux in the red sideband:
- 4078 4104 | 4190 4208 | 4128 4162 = 0.6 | 53.4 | 50.1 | 48.5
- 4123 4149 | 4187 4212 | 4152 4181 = -1.8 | 47.8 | 51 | 48.4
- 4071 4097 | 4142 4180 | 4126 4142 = 1.1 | 53.5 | 48.1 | 50.6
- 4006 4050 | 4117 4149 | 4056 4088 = -2.1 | 57.6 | 57.2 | 48.1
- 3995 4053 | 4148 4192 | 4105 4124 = 0.6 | 57.7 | 51.5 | 50.3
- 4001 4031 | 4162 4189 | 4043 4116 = 0.2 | 58.7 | 55.3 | 50.4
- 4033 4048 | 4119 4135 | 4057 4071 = -1.9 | 54.6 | 59.4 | 46.6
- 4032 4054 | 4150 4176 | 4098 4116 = 0.3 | 56.2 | 52.9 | 51.6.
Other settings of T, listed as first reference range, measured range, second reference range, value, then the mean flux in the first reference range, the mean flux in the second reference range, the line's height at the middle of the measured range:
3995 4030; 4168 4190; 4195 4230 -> 0.014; 58.6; 48.7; 50.4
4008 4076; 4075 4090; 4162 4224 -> 0.011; 57.8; 49.6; 55.6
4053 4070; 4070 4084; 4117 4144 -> 0.039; 59.9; 48.2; 57.3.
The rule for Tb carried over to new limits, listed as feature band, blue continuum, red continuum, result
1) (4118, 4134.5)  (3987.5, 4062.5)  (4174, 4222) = 1.9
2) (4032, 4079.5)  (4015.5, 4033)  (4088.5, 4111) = -0.1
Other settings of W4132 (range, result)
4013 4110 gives 56.2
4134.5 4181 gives 50.5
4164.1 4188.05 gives 49.9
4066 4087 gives 55.9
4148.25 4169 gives 51.8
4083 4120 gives 52.4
